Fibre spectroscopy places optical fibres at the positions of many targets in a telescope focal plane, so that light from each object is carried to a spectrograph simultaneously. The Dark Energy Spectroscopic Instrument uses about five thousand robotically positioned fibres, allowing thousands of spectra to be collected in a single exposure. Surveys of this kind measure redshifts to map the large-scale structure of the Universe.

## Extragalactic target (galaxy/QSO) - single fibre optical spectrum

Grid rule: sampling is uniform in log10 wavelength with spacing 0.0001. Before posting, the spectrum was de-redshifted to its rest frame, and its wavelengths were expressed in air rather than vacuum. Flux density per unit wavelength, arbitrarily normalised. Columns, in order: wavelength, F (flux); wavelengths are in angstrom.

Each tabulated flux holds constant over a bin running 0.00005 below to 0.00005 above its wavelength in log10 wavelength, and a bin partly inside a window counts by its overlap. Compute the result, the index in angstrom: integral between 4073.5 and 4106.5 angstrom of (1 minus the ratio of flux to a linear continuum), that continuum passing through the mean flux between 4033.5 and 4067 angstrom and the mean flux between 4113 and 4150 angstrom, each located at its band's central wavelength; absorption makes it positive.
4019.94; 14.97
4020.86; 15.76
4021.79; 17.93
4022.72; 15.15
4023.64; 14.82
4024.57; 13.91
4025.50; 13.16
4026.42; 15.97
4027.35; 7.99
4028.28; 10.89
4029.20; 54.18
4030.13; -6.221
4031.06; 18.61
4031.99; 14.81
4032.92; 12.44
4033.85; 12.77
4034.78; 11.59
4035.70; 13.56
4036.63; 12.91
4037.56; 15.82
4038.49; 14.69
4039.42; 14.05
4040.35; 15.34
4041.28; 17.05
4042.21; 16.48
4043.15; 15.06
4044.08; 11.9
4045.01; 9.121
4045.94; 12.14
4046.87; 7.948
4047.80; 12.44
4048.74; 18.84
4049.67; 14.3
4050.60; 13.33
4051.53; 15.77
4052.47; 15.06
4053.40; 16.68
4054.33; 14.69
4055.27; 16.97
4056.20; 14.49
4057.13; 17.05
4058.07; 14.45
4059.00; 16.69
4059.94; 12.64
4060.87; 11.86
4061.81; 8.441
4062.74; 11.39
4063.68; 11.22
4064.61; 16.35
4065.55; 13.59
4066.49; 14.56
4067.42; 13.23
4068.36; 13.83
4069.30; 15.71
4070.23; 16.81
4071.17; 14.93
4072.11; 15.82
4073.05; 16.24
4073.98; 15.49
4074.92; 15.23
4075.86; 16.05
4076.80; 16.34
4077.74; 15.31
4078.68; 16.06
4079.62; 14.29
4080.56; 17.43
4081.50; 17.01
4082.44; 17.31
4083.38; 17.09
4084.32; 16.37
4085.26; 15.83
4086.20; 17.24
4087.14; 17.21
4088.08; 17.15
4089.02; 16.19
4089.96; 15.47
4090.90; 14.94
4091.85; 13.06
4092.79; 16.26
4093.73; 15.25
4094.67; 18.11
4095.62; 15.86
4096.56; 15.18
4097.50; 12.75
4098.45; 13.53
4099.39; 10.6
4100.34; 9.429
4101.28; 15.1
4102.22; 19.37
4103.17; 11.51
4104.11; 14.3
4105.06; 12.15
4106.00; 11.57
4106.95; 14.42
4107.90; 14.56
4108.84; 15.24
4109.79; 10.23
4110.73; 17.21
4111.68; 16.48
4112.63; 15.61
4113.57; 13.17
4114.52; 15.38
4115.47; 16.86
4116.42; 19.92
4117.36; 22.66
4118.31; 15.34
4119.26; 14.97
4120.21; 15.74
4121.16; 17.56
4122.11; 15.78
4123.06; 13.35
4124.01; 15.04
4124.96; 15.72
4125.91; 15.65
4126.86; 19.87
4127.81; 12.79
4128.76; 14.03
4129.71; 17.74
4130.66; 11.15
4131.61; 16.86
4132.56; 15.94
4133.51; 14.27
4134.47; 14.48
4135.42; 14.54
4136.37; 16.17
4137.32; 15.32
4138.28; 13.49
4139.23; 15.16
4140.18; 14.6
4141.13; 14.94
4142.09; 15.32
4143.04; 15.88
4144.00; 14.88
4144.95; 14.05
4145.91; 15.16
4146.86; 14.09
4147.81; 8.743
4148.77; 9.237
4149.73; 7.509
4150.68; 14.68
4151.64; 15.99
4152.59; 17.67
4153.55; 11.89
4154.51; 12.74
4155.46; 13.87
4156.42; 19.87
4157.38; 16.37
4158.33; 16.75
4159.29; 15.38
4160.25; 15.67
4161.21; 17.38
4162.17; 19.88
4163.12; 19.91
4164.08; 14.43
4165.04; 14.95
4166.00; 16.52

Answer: -1.7 angstrom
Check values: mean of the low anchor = 13.9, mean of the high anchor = 15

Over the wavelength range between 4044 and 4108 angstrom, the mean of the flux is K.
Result 14.6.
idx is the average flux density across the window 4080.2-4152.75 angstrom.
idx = 15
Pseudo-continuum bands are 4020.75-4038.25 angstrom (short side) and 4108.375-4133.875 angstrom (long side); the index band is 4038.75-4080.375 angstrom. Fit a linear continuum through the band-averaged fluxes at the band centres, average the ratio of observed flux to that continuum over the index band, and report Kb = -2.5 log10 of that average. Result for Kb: 0.06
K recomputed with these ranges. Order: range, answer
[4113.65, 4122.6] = 16.9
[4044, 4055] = 13.6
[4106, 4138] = 15.5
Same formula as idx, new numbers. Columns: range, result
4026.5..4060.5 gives 14.6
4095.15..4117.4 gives 14.6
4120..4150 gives 14.6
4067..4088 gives 16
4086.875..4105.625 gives 14.6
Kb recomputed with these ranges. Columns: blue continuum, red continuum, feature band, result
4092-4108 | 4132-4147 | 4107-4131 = -0.086 mag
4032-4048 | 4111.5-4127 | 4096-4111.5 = 0.156 mag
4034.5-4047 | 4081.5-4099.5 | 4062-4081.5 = -0.003 mag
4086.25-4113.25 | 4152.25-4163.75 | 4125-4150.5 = 0.104 mag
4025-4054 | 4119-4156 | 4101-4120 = -0.058 mag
